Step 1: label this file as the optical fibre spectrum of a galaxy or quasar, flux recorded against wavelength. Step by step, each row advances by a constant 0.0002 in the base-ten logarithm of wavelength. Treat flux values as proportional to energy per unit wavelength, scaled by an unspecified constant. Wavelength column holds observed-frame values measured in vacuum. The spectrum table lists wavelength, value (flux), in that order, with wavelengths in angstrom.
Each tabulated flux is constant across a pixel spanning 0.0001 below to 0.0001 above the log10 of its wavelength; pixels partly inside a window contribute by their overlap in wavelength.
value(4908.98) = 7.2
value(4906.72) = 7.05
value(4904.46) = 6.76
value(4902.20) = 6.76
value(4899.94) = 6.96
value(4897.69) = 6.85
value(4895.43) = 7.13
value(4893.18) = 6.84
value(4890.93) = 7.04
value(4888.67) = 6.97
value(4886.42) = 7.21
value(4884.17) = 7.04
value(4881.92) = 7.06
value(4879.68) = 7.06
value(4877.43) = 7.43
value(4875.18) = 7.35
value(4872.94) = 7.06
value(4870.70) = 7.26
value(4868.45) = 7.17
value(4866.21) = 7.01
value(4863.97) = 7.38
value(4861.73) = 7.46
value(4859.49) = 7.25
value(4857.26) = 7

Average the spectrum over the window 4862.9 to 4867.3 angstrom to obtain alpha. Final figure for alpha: 7.19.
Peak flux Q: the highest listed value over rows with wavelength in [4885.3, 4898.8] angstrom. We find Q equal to 7.21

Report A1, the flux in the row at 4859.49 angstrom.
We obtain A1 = 7.25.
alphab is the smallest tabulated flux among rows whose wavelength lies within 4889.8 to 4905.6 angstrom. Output 6.76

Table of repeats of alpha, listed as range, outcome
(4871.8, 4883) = 7.2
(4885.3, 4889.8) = 7.08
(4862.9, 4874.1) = 7.18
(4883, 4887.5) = 7.12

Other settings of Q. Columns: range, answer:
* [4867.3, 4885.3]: 7.43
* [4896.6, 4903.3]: 6.96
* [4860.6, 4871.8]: 7.46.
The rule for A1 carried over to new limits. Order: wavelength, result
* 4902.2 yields 6.76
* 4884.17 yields 7.04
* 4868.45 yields 7.17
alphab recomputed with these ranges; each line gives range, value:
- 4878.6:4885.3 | 7.04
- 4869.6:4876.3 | 7.06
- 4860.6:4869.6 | 7.01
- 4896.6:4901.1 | 6.85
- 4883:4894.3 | 6.84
